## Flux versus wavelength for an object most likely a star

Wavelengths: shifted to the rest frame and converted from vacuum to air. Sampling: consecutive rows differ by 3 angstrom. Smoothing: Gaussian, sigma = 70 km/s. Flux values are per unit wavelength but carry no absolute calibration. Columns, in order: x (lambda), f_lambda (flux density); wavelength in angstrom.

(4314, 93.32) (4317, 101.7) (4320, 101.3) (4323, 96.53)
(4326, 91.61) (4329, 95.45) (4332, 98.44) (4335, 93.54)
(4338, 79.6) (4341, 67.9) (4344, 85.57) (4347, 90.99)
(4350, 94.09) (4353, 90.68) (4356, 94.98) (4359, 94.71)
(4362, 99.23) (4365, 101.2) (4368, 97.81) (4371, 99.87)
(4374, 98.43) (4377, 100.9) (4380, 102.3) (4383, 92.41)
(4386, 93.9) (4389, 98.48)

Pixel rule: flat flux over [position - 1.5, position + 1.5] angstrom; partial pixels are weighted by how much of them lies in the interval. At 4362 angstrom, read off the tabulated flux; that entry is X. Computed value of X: 99.23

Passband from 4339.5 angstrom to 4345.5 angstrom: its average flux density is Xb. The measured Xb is 76.7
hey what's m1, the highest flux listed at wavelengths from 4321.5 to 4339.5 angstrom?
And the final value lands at 98.44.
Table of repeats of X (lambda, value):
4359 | 94.71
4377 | 100.9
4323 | 96.53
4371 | 99.87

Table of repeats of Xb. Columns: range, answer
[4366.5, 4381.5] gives 99.9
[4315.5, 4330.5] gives 97.3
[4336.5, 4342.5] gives 73.8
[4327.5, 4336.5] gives 95.8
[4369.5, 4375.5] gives 99.2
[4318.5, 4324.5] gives 98.9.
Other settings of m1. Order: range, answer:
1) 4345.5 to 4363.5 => 99.23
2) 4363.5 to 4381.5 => 102.3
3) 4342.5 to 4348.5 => 90.99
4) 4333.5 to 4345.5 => 93.54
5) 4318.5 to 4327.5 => 101.3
